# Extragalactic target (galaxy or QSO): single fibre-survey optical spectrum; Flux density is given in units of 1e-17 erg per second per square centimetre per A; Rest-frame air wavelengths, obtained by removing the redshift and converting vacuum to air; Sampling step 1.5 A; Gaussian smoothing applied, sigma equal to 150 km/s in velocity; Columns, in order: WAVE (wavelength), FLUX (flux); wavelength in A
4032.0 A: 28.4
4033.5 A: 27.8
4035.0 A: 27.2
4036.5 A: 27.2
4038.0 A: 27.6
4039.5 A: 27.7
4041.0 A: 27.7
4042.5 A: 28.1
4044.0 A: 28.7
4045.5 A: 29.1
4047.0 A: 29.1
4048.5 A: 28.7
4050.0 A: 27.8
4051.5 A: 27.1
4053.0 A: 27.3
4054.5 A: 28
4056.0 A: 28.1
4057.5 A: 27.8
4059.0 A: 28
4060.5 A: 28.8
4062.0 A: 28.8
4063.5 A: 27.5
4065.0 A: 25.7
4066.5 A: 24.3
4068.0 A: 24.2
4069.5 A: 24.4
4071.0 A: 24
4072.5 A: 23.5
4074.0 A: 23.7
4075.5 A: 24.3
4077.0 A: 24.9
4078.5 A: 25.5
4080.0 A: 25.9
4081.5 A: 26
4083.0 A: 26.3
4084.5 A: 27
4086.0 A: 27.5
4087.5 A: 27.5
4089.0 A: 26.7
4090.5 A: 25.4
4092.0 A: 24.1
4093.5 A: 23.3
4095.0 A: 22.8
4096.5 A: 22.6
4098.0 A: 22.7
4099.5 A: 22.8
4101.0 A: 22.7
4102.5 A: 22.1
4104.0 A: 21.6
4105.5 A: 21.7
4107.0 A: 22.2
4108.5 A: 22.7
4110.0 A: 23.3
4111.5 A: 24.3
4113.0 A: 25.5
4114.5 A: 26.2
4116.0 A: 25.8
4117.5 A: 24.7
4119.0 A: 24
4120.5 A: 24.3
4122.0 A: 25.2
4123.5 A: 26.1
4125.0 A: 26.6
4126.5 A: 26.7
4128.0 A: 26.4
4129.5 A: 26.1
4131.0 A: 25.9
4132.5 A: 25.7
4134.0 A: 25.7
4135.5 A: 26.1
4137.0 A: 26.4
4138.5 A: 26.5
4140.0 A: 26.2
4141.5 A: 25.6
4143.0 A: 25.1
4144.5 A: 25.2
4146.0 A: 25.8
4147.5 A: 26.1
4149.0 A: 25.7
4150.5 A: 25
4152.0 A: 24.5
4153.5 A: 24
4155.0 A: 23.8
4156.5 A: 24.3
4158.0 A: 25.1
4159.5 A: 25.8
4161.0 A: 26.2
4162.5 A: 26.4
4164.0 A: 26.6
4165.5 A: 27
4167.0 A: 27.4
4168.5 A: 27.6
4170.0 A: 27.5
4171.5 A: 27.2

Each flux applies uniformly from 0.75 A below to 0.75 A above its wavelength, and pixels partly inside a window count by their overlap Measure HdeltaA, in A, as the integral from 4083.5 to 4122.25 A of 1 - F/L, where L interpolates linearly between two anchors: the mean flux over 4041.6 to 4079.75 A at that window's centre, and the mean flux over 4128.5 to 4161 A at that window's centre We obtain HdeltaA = 2.8 A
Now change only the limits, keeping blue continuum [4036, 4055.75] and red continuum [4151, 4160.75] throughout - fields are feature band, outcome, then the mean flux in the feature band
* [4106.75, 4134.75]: 0.6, 25.2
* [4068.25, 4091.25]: 1.3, 25.5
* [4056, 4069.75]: 0.4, 26.8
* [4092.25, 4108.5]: 2.4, 22.5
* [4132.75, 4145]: -0.3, 25.9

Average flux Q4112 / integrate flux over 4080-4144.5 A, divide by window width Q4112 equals 24.9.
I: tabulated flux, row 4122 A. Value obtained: 25.2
